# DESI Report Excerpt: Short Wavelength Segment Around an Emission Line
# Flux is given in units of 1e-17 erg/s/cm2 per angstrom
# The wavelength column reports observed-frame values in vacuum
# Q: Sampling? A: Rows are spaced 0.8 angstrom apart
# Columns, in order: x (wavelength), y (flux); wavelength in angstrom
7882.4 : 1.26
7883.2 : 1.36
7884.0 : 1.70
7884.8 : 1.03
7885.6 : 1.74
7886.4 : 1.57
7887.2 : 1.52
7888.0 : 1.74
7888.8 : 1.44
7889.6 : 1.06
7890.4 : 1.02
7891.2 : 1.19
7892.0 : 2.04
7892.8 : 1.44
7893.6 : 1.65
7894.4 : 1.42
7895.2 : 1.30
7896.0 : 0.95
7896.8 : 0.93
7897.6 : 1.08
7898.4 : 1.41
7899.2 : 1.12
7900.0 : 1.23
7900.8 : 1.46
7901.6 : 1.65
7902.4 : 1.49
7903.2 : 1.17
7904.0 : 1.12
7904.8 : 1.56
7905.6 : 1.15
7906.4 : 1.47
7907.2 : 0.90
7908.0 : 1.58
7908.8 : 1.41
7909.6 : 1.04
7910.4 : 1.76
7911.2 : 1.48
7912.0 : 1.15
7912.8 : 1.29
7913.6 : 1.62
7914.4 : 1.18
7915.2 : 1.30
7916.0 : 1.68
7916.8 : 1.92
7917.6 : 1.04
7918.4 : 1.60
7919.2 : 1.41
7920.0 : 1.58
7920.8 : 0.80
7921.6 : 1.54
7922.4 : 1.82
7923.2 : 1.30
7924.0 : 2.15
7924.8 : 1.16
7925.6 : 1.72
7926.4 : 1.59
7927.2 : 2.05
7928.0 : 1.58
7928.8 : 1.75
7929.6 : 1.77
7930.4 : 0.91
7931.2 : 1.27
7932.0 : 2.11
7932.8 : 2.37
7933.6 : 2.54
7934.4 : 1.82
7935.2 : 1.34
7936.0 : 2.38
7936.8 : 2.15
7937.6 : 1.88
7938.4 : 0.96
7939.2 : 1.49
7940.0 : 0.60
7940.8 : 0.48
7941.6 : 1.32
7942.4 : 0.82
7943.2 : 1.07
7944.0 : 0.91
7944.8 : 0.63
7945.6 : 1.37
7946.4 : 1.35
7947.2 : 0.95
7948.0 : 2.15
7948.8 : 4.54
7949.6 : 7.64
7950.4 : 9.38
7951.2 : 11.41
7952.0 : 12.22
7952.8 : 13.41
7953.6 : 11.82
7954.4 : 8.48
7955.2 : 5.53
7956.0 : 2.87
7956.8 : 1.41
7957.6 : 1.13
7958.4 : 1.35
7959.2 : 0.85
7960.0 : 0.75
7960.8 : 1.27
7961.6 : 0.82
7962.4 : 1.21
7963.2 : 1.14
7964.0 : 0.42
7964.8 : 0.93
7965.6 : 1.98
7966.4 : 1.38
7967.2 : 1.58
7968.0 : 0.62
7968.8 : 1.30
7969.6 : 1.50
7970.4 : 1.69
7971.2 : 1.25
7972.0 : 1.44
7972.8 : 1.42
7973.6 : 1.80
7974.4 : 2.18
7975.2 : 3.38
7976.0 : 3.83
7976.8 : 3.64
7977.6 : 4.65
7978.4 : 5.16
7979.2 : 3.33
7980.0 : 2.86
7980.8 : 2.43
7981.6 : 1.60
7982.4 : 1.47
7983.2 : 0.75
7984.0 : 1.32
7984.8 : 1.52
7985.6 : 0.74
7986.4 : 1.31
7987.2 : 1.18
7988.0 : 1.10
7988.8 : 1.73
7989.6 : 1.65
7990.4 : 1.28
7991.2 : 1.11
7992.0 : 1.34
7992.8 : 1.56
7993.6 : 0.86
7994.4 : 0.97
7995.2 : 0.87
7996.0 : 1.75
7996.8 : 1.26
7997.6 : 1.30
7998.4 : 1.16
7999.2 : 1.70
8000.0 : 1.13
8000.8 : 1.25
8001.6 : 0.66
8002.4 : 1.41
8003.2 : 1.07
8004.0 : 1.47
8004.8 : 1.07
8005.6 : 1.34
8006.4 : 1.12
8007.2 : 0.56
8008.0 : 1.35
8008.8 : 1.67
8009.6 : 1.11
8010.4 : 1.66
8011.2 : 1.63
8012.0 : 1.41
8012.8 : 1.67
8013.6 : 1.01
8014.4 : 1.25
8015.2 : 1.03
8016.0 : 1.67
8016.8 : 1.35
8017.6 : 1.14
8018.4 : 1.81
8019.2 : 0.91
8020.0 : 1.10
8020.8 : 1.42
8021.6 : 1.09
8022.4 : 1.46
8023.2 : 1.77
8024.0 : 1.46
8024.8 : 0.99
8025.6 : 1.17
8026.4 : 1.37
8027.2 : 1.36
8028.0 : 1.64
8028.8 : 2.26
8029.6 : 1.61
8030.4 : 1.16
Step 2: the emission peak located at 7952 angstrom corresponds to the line H-alpha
